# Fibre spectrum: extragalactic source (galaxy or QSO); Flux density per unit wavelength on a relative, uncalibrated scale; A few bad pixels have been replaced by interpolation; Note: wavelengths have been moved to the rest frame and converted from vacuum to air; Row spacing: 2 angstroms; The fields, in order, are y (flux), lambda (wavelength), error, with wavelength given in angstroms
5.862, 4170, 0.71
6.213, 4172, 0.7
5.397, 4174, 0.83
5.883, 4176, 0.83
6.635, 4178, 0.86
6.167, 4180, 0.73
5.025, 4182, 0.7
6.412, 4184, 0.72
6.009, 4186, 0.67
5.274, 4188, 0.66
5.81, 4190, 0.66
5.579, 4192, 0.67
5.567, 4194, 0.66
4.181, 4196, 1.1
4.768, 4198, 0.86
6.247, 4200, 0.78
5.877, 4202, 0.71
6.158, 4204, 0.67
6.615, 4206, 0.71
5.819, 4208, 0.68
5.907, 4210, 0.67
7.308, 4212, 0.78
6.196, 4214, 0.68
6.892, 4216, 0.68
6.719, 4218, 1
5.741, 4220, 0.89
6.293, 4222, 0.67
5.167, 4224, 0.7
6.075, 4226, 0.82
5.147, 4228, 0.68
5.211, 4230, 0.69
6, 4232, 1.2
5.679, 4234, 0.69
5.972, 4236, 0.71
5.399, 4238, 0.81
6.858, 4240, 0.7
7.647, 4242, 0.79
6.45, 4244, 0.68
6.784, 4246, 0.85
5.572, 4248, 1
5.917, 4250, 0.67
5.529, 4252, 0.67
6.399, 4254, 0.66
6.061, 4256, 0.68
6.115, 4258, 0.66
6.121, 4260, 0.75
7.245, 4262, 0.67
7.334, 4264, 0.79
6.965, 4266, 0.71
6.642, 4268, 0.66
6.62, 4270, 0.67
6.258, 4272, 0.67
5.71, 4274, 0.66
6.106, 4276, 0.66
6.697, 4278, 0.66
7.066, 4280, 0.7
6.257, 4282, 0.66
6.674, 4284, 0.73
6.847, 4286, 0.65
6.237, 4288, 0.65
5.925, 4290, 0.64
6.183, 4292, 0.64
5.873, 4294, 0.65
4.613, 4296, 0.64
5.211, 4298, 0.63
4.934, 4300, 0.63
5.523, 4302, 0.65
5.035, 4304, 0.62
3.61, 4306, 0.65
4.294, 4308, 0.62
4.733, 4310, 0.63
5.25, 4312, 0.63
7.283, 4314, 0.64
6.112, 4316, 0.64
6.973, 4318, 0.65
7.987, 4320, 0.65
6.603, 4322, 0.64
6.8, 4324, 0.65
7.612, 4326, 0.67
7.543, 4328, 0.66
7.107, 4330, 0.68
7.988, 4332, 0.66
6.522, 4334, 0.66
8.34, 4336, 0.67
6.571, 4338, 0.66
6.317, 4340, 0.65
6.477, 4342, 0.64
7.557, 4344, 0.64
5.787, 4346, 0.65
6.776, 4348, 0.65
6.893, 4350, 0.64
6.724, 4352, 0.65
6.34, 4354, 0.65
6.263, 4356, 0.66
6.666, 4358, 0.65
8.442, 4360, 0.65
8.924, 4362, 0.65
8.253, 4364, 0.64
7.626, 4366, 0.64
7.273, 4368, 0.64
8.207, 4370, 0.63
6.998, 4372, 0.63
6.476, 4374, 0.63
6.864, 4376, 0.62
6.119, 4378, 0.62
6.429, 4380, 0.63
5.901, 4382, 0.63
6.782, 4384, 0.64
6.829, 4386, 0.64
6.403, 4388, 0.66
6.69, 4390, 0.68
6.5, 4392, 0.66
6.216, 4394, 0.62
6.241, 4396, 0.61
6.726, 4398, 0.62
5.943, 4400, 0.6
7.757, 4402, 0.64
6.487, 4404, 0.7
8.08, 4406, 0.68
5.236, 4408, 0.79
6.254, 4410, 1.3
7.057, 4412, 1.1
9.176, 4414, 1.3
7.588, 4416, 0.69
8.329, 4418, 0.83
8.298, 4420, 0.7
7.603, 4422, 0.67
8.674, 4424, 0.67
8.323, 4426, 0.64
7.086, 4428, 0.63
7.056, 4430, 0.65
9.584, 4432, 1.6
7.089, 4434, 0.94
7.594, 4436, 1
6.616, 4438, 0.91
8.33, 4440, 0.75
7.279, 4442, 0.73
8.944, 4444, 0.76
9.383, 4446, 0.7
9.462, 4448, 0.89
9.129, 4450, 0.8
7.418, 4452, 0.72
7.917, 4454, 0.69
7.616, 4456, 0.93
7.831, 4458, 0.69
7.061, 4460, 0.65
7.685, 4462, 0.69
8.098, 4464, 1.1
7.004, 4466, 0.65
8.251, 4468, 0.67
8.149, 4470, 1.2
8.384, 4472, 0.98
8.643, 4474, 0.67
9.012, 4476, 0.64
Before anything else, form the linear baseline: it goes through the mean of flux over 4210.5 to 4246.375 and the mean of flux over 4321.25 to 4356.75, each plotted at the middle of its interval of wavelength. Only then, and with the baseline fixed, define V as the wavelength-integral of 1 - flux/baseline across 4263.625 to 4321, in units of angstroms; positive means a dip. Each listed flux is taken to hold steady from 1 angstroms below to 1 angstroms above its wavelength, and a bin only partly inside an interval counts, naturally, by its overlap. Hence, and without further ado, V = 5.0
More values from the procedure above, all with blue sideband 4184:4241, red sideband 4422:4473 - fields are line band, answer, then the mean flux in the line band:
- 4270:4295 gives 0.68 angstroms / 6.33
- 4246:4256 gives 0.42 angstroms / 5.97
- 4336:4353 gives 0.79 angstroms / 6.74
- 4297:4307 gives 2.72 angstroms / 4.86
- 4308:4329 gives 0.81 angstroms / 6.58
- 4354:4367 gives -0.68 angstroms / 7.59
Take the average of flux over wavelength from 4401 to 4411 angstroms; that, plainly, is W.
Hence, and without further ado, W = 6.76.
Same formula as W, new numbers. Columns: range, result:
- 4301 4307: 4.72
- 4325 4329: 7.58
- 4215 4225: 6.16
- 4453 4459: 7.79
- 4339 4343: 6.4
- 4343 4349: 6.71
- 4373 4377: 6.67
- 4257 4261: 6.12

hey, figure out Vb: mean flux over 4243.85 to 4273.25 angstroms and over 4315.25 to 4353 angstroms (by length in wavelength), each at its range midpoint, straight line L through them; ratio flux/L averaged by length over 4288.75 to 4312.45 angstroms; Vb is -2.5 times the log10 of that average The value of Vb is 0.30 mag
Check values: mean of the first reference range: 6.39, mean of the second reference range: 6.99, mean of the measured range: 5.11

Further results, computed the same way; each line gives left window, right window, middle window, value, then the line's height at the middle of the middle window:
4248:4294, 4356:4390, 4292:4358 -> 0.077 mag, 6.76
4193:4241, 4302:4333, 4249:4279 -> -0.050 mag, 6.09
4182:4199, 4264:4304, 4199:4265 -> -0.084 mag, 5.74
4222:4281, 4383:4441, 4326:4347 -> -0.043 mag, 6.78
